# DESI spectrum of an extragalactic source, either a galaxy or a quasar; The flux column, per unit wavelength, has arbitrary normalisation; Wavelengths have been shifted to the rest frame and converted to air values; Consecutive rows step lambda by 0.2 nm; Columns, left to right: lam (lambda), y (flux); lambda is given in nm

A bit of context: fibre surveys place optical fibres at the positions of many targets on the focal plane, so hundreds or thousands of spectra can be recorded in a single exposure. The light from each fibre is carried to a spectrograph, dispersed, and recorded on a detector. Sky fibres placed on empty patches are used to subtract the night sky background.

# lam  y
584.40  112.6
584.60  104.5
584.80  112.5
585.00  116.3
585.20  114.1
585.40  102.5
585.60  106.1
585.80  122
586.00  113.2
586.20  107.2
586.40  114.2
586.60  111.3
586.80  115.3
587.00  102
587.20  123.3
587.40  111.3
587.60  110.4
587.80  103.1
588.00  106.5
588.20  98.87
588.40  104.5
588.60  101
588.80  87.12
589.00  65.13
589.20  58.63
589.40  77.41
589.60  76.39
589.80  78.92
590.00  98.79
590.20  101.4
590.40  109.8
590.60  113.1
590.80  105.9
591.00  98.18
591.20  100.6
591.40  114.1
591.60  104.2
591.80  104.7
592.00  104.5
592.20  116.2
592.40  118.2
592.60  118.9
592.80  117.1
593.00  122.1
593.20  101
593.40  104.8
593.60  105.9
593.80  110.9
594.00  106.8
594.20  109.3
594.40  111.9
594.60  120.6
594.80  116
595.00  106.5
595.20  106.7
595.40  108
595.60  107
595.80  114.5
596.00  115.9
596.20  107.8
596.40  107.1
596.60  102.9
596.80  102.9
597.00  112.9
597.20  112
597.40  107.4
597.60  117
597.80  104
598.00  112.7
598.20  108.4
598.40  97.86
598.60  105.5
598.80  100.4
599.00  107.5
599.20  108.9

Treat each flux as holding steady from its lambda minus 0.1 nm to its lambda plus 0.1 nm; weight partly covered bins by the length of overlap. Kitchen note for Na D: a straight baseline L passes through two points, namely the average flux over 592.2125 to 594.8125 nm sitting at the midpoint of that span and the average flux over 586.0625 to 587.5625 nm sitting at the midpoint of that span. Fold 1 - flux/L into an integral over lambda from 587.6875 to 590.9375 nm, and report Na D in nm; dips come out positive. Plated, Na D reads 0.56 nm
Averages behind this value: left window 112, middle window 93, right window 113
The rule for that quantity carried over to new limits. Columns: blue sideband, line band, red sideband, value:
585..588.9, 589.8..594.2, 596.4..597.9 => 0.022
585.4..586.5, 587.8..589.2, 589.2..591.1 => 0.124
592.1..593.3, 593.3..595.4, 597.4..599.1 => 0.057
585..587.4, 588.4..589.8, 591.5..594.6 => 0.400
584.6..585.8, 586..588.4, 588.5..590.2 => -0.316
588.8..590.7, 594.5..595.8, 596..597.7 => -0.092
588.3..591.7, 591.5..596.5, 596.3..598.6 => -0.469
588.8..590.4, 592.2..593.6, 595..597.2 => -0.264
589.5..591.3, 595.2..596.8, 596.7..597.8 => -0.012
